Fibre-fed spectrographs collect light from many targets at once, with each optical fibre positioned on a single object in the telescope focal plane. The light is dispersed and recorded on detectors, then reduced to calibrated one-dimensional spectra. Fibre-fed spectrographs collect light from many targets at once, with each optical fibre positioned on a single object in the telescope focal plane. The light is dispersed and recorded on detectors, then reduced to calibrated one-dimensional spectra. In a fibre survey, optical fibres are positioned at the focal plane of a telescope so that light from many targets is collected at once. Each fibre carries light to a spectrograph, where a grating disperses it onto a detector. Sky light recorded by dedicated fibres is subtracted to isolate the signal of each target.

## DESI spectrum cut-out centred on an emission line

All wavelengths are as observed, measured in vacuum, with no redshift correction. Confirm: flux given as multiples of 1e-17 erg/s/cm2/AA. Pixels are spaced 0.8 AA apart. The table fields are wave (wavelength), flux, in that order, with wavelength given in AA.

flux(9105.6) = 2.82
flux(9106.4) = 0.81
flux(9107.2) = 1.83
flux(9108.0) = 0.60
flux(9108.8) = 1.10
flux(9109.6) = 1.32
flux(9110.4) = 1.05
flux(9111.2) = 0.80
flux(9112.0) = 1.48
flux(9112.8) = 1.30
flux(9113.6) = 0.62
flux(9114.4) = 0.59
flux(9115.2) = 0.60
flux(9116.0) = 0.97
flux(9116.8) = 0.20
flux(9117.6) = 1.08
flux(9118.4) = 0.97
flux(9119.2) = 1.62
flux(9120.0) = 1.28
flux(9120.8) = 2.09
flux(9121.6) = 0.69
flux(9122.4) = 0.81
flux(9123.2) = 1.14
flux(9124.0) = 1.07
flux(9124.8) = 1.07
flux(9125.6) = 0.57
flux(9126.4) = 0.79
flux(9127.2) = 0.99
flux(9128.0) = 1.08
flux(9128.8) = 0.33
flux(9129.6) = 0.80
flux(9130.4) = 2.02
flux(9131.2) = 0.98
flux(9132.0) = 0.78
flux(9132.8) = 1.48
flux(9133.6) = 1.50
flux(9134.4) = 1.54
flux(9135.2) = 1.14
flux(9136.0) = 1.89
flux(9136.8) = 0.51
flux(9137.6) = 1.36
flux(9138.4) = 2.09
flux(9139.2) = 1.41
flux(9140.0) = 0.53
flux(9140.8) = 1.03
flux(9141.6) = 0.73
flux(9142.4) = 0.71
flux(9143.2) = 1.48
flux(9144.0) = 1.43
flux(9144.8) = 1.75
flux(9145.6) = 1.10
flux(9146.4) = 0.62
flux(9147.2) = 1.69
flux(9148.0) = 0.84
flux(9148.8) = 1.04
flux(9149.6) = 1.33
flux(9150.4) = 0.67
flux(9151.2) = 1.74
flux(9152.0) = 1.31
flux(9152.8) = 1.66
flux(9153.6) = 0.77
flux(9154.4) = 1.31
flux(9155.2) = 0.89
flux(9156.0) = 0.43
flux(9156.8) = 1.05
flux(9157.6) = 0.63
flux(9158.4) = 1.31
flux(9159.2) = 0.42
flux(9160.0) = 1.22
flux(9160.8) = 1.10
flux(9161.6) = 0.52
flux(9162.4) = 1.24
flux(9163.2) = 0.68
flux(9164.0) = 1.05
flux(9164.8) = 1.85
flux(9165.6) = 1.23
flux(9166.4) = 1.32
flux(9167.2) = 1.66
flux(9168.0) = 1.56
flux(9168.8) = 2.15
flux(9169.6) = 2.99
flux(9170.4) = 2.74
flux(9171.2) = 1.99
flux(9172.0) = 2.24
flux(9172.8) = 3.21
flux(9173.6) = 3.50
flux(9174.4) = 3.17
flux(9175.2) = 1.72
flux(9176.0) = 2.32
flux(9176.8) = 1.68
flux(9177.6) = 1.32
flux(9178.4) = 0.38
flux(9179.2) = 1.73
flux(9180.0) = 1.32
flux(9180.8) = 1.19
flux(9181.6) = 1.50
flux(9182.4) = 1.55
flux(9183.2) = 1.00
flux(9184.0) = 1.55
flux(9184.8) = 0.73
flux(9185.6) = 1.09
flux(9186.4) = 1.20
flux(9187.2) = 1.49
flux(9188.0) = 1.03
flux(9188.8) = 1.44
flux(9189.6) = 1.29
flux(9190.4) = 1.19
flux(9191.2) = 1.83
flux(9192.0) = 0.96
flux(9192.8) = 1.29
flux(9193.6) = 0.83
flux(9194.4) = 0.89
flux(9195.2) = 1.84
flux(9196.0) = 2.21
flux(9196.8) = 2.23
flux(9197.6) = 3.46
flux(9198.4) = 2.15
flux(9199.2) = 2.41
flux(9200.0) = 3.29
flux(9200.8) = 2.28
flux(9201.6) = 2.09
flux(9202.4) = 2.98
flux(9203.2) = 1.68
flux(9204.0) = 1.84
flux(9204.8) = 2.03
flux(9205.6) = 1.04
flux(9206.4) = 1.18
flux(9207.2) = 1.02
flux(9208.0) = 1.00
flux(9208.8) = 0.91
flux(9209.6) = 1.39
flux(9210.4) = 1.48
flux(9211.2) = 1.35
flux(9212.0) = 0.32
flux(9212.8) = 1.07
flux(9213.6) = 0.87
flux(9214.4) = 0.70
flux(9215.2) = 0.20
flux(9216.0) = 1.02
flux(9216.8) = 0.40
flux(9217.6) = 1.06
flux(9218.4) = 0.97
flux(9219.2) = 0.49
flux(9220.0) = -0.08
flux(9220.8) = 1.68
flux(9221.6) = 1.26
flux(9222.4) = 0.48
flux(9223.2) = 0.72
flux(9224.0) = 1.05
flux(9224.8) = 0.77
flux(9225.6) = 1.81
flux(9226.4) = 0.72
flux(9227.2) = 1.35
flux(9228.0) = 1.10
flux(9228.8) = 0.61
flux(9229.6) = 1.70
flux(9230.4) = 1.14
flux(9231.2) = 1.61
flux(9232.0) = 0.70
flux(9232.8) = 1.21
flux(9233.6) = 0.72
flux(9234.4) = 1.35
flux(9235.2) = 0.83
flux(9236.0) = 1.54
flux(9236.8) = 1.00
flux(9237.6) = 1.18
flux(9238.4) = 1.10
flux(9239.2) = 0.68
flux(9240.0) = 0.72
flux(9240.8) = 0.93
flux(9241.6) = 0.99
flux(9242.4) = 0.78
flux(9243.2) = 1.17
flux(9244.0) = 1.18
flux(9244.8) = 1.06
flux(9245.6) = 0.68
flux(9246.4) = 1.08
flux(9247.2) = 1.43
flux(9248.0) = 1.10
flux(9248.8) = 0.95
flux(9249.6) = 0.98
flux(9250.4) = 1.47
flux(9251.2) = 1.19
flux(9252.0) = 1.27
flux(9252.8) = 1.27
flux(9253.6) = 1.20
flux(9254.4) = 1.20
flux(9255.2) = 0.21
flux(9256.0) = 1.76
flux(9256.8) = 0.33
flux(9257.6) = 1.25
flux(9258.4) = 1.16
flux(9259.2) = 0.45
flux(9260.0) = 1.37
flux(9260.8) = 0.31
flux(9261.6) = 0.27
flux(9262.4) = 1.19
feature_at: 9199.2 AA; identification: [N II]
